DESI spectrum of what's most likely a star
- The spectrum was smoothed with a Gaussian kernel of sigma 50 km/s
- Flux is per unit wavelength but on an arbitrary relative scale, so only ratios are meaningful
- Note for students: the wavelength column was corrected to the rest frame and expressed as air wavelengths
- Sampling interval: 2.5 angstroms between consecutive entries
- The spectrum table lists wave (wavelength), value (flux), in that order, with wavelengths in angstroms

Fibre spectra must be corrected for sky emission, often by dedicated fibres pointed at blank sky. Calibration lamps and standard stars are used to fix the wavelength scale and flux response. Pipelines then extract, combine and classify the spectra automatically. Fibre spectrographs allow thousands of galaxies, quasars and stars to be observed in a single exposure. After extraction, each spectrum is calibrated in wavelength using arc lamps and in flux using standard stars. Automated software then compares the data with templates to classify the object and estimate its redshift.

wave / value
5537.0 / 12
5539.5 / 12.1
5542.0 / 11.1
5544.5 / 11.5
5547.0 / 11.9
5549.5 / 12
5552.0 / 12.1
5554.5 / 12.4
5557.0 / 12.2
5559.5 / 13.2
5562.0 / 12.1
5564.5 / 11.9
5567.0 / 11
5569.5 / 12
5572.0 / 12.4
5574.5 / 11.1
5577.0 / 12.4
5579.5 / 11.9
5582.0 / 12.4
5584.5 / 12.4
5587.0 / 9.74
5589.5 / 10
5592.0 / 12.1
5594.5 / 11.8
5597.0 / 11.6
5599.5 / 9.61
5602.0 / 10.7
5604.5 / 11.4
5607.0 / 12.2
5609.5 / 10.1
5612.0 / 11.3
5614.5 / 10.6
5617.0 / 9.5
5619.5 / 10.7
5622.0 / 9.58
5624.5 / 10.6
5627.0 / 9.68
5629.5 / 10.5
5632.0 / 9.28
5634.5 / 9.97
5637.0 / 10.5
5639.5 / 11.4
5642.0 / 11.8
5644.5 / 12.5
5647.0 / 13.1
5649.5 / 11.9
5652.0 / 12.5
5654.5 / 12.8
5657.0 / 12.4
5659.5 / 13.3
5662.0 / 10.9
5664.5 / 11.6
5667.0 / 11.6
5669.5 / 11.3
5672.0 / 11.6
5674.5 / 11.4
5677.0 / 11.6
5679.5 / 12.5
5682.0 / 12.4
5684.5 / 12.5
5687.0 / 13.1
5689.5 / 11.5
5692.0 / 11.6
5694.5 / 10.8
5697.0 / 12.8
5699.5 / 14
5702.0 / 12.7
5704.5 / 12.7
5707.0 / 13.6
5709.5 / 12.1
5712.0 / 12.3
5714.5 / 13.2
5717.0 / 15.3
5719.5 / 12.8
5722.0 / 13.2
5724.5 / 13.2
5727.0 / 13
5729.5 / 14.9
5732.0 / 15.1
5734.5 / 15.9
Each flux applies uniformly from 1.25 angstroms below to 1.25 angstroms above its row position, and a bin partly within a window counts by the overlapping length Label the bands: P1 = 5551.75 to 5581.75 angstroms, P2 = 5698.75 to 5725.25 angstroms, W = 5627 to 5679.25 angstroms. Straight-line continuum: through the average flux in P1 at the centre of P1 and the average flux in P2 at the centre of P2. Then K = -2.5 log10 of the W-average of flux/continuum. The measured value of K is 0.10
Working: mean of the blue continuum 12.1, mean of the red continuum 13.2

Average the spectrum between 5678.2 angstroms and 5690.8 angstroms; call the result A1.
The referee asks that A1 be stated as 12.4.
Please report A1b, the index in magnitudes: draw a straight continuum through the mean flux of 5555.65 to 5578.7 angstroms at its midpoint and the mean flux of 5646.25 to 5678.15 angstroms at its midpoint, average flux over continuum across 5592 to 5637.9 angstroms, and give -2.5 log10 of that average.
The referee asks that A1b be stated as 0.14 mag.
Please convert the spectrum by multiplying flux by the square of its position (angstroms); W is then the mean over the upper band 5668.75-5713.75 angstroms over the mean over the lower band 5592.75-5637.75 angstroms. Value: 1.2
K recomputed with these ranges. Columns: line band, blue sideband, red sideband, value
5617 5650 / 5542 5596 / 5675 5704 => 0.121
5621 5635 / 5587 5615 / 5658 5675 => 0.137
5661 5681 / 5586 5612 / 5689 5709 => 0.044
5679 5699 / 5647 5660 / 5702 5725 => 0.061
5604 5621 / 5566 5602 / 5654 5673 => 0.080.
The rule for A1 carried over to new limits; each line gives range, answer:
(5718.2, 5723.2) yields 13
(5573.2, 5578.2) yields 11.8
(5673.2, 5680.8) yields 11.8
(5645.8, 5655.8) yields 12.6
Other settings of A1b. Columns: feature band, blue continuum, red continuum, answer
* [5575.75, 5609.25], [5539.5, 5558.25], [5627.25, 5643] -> -0.02 mag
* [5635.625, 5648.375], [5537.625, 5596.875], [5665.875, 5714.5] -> 0.02 mag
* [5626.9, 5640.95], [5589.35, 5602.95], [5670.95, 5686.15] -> 0.12 mag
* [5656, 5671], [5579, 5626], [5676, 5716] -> 0.01 mag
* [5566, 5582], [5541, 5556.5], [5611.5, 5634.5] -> -0.05 mag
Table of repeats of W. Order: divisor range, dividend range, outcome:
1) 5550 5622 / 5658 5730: 1.14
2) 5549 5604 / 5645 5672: 1.07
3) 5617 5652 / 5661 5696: 1.10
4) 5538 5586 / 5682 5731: 1.13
